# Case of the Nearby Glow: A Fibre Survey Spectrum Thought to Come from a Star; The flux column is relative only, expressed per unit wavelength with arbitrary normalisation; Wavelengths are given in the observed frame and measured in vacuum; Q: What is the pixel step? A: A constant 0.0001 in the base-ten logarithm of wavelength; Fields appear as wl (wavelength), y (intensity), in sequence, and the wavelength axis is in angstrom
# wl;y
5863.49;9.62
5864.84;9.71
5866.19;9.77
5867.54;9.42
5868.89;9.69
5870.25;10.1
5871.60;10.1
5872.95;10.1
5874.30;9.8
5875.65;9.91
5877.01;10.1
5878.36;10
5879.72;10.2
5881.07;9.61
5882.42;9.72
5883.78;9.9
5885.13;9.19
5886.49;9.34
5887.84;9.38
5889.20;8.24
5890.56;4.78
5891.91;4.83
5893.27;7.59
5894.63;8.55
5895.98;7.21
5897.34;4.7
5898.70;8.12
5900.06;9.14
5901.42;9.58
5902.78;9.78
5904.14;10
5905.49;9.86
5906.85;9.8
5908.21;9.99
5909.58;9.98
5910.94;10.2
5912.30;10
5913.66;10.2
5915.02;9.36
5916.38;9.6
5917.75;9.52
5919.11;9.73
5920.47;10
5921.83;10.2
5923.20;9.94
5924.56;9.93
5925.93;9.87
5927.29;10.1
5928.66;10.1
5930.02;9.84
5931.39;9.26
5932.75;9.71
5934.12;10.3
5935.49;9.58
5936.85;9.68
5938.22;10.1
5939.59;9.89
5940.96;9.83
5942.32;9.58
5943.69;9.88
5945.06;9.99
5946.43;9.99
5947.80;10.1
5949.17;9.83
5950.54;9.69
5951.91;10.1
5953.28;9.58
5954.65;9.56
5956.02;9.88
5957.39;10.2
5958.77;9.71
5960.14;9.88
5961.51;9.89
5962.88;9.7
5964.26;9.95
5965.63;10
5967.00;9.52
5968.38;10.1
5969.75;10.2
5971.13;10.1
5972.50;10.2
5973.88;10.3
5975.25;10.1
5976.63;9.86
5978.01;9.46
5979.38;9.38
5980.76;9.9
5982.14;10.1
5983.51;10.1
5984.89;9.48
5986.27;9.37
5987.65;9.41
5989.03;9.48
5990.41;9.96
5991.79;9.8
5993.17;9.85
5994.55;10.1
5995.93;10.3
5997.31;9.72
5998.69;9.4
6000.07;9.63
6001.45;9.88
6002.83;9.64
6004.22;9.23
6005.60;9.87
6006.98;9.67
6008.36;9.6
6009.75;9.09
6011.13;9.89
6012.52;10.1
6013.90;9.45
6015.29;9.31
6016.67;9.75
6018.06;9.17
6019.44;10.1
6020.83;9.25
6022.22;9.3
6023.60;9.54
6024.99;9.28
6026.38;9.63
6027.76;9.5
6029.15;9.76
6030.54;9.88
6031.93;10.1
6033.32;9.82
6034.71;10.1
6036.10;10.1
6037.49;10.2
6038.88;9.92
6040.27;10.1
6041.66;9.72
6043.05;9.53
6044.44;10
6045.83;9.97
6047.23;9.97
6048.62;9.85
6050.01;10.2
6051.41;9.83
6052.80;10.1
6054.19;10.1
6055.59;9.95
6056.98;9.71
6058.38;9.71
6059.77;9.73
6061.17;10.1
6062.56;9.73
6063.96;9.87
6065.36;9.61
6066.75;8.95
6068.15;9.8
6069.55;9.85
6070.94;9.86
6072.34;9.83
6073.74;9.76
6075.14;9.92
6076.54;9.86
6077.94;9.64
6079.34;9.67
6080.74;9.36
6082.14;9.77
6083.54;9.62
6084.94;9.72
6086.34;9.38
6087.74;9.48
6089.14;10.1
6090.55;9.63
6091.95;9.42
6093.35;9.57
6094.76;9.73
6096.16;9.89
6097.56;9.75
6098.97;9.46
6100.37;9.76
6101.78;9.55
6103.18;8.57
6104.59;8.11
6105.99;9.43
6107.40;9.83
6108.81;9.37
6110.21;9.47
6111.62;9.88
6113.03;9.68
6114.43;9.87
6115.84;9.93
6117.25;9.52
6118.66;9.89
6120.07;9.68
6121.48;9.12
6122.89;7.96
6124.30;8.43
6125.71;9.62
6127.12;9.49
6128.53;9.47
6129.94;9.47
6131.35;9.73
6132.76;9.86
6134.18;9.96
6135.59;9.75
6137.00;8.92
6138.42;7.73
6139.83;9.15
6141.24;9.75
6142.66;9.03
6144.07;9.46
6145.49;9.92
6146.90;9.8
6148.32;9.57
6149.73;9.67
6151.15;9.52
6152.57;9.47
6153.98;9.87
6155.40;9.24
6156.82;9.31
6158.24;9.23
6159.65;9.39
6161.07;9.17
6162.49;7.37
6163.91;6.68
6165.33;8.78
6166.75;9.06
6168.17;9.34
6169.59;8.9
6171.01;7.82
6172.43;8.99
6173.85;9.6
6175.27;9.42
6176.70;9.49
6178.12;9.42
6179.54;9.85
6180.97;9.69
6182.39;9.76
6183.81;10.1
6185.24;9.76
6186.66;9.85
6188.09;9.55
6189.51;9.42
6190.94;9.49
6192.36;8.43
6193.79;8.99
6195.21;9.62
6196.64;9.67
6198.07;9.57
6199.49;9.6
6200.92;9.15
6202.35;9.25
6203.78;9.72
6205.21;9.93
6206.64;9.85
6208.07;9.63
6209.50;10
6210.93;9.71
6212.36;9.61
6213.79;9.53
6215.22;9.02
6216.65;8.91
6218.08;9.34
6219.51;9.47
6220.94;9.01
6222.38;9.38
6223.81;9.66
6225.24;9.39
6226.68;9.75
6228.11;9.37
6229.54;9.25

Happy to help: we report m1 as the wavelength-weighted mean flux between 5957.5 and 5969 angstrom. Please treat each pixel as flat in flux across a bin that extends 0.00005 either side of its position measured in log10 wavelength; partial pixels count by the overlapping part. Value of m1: 9.86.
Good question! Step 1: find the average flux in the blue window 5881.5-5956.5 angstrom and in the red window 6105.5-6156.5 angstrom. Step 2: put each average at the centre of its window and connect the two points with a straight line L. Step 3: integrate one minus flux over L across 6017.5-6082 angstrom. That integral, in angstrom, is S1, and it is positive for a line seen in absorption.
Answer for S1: -2.5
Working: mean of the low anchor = 9.36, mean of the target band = 9.78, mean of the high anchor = 9.46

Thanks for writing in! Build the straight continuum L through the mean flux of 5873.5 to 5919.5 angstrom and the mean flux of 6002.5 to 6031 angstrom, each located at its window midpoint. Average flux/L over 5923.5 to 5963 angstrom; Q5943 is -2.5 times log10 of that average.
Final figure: -0.07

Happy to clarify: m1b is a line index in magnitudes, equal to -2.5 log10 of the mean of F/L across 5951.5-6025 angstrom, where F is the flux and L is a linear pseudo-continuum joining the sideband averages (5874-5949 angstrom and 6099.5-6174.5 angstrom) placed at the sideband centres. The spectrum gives -0.05 mag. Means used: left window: 9.38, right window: 9.25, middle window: 9.75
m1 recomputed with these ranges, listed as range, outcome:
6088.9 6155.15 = 9.46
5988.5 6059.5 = 9.77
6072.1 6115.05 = 9.58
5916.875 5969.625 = 9.86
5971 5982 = 9.91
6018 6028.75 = 9.5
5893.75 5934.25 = 9.47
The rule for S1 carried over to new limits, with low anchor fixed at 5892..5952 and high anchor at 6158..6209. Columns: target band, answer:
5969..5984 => -0.8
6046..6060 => -0.8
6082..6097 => -0.5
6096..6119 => -0.4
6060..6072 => -0.4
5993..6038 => -1.3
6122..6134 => 0.0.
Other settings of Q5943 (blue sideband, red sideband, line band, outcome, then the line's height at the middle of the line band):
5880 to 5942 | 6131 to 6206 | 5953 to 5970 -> -0.07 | 9.27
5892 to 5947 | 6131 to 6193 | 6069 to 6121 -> -0.03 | 9.33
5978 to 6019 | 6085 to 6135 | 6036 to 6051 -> -0.04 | 9.6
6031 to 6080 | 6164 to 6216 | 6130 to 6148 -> 0.02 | 9.57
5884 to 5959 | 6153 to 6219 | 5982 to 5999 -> -0.05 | 9.35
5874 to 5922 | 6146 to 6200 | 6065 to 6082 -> -0.05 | 9.21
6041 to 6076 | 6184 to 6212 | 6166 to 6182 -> 0.04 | 9.59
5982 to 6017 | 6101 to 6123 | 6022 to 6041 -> -0.02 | 9.61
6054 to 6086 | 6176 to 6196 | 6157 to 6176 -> 0.09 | 9.57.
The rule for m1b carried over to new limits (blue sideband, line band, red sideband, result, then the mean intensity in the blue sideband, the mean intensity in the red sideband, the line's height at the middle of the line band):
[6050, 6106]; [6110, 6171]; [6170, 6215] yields 0.03 mag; 9.66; 9.49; 9.57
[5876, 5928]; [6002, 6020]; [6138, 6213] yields -0.04 mag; 9.17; 9.33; 9.23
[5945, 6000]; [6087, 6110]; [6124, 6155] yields 0.01 mag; 9.85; 9.45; 9.55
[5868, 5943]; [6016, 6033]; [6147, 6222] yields -0.03 mag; 9.38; 9.33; 9.36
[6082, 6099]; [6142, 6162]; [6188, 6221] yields 0.01 mag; 9.66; 9.45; 9.54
